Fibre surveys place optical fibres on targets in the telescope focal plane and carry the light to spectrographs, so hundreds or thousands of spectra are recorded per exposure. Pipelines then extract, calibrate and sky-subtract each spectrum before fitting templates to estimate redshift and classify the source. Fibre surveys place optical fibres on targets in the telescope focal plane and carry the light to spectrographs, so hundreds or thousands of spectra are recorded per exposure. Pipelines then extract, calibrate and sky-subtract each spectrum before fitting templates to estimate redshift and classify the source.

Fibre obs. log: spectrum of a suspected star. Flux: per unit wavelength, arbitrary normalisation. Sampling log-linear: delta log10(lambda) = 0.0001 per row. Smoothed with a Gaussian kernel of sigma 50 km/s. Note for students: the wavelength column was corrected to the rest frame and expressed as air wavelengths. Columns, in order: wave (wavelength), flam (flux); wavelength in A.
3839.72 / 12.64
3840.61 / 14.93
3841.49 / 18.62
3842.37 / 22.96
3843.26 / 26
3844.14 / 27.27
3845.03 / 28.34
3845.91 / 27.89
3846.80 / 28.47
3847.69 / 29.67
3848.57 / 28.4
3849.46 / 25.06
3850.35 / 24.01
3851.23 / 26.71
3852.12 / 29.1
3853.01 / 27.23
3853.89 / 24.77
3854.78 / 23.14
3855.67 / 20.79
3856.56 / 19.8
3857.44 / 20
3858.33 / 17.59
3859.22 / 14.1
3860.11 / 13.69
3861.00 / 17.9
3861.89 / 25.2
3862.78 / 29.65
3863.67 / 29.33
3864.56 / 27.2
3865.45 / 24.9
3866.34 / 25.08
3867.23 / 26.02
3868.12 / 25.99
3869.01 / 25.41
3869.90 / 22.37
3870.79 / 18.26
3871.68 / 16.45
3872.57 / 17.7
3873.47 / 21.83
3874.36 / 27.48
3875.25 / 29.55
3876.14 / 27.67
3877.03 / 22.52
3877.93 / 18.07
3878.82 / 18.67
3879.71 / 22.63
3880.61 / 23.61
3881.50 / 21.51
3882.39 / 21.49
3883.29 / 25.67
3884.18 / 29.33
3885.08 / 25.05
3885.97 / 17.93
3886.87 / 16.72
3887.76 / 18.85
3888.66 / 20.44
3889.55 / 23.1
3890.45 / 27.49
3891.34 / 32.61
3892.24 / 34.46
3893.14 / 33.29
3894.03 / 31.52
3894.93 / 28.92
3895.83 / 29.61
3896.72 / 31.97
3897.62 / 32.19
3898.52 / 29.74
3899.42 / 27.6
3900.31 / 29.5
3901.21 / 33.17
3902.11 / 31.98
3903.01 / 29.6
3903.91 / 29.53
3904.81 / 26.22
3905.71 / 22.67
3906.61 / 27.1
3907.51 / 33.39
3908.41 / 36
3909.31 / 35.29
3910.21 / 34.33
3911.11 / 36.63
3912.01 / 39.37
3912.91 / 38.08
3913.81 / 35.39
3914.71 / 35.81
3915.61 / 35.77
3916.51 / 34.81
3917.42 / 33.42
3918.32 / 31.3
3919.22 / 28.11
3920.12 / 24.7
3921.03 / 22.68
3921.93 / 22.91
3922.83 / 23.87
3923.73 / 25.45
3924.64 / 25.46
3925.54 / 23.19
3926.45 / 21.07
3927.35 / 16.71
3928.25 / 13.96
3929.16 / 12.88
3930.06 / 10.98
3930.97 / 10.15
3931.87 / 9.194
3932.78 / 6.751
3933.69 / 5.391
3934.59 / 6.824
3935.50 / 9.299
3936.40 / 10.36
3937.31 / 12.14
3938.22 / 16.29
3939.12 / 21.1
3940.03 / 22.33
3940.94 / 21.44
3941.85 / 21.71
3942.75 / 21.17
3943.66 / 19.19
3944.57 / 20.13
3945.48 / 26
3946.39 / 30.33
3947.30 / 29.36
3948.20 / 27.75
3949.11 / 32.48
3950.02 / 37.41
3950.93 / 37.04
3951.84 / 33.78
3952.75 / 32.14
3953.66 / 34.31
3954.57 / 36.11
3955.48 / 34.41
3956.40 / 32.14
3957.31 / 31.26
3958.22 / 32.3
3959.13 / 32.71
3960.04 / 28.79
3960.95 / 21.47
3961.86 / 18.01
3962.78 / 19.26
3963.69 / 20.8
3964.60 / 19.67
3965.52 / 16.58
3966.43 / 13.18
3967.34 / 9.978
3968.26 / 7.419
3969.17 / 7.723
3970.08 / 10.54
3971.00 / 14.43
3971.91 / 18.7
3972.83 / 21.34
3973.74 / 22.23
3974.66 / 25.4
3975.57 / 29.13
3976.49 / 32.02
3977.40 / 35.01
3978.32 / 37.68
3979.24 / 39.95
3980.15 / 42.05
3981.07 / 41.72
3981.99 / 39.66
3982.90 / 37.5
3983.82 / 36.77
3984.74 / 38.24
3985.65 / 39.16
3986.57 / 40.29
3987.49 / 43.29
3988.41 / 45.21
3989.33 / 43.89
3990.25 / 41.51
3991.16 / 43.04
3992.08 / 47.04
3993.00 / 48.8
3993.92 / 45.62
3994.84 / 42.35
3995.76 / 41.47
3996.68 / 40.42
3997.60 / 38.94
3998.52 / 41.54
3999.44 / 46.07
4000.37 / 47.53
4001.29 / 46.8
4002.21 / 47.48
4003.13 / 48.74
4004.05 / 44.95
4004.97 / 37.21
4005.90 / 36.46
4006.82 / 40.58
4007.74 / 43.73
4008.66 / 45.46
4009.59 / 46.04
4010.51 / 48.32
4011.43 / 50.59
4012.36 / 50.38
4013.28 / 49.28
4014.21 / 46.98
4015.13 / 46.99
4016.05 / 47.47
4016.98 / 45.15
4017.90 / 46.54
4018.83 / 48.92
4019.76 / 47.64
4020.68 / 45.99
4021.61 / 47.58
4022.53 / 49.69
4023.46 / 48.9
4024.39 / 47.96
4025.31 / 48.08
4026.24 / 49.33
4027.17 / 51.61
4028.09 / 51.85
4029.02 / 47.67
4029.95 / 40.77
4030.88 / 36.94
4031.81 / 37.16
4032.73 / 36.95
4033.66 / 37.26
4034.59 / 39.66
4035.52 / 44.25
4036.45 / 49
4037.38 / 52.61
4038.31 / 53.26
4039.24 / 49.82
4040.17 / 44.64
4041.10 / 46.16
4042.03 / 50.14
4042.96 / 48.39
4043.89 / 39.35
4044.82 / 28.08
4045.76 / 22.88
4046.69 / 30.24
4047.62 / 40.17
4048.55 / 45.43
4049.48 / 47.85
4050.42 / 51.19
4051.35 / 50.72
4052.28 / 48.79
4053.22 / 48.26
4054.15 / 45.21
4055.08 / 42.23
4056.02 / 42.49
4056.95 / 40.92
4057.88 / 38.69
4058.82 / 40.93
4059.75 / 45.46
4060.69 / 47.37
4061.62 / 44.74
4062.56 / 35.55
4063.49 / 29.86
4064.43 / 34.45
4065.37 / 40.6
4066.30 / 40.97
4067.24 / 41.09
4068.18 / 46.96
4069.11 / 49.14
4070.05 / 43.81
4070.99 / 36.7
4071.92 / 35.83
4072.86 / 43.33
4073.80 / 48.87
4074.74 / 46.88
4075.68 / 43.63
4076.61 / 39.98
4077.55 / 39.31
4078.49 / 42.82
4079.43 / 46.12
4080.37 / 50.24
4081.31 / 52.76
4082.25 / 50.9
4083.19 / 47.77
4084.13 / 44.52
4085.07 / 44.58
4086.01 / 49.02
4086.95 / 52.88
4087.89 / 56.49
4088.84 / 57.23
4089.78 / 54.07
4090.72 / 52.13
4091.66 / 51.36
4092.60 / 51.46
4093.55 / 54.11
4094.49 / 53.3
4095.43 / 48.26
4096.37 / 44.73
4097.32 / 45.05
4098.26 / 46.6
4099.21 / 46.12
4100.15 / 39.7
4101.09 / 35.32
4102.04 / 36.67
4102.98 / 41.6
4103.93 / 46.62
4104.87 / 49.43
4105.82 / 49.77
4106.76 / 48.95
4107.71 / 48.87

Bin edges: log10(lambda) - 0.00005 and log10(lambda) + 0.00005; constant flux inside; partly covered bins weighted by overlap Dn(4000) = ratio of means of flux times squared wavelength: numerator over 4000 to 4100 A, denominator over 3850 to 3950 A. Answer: 2.0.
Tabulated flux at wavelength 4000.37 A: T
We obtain 47.53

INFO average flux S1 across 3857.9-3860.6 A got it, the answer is 15.1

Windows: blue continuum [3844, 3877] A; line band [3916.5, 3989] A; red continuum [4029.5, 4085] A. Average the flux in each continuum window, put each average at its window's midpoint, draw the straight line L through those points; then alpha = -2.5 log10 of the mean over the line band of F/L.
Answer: 0.31 mag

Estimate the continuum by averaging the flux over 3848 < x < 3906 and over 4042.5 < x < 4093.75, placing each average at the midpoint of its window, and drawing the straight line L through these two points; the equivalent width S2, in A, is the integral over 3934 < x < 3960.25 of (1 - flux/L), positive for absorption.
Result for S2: 5.3 A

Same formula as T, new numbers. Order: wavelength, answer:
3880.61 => 23.61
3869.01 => 25.41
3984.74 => 38.24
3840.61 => 14.93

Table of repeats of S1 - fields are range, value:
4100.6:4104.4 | 40.1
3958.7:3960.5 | 30.8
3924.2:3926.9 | 23.2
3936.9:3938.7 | 14.4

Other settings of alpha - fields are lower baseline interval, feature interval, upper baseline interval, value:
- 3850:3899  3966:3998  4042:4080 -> 0.05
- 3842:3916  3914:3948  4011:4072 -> 0.47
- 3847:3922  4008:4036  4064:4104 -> -0.16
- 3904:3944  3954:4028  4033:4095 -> -0.10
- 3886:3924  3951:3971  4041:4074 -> 0.40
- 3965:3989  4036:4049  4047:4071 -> -0.07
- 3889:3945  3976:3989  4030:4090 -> -0.16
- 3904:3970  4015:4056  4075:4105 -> -0.16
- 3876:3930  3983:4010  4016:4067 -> -0.12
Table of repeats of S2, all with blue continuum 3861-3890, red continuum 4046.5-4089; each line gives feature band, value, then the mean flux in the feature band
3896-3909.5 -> -2.1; 30.3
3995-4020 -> -4.9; 45.2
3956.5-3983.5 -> 6.8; 25.2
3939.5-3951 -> 1.7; 26.3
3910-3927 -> -1.3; 30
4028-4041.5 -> -1.2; 44.3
